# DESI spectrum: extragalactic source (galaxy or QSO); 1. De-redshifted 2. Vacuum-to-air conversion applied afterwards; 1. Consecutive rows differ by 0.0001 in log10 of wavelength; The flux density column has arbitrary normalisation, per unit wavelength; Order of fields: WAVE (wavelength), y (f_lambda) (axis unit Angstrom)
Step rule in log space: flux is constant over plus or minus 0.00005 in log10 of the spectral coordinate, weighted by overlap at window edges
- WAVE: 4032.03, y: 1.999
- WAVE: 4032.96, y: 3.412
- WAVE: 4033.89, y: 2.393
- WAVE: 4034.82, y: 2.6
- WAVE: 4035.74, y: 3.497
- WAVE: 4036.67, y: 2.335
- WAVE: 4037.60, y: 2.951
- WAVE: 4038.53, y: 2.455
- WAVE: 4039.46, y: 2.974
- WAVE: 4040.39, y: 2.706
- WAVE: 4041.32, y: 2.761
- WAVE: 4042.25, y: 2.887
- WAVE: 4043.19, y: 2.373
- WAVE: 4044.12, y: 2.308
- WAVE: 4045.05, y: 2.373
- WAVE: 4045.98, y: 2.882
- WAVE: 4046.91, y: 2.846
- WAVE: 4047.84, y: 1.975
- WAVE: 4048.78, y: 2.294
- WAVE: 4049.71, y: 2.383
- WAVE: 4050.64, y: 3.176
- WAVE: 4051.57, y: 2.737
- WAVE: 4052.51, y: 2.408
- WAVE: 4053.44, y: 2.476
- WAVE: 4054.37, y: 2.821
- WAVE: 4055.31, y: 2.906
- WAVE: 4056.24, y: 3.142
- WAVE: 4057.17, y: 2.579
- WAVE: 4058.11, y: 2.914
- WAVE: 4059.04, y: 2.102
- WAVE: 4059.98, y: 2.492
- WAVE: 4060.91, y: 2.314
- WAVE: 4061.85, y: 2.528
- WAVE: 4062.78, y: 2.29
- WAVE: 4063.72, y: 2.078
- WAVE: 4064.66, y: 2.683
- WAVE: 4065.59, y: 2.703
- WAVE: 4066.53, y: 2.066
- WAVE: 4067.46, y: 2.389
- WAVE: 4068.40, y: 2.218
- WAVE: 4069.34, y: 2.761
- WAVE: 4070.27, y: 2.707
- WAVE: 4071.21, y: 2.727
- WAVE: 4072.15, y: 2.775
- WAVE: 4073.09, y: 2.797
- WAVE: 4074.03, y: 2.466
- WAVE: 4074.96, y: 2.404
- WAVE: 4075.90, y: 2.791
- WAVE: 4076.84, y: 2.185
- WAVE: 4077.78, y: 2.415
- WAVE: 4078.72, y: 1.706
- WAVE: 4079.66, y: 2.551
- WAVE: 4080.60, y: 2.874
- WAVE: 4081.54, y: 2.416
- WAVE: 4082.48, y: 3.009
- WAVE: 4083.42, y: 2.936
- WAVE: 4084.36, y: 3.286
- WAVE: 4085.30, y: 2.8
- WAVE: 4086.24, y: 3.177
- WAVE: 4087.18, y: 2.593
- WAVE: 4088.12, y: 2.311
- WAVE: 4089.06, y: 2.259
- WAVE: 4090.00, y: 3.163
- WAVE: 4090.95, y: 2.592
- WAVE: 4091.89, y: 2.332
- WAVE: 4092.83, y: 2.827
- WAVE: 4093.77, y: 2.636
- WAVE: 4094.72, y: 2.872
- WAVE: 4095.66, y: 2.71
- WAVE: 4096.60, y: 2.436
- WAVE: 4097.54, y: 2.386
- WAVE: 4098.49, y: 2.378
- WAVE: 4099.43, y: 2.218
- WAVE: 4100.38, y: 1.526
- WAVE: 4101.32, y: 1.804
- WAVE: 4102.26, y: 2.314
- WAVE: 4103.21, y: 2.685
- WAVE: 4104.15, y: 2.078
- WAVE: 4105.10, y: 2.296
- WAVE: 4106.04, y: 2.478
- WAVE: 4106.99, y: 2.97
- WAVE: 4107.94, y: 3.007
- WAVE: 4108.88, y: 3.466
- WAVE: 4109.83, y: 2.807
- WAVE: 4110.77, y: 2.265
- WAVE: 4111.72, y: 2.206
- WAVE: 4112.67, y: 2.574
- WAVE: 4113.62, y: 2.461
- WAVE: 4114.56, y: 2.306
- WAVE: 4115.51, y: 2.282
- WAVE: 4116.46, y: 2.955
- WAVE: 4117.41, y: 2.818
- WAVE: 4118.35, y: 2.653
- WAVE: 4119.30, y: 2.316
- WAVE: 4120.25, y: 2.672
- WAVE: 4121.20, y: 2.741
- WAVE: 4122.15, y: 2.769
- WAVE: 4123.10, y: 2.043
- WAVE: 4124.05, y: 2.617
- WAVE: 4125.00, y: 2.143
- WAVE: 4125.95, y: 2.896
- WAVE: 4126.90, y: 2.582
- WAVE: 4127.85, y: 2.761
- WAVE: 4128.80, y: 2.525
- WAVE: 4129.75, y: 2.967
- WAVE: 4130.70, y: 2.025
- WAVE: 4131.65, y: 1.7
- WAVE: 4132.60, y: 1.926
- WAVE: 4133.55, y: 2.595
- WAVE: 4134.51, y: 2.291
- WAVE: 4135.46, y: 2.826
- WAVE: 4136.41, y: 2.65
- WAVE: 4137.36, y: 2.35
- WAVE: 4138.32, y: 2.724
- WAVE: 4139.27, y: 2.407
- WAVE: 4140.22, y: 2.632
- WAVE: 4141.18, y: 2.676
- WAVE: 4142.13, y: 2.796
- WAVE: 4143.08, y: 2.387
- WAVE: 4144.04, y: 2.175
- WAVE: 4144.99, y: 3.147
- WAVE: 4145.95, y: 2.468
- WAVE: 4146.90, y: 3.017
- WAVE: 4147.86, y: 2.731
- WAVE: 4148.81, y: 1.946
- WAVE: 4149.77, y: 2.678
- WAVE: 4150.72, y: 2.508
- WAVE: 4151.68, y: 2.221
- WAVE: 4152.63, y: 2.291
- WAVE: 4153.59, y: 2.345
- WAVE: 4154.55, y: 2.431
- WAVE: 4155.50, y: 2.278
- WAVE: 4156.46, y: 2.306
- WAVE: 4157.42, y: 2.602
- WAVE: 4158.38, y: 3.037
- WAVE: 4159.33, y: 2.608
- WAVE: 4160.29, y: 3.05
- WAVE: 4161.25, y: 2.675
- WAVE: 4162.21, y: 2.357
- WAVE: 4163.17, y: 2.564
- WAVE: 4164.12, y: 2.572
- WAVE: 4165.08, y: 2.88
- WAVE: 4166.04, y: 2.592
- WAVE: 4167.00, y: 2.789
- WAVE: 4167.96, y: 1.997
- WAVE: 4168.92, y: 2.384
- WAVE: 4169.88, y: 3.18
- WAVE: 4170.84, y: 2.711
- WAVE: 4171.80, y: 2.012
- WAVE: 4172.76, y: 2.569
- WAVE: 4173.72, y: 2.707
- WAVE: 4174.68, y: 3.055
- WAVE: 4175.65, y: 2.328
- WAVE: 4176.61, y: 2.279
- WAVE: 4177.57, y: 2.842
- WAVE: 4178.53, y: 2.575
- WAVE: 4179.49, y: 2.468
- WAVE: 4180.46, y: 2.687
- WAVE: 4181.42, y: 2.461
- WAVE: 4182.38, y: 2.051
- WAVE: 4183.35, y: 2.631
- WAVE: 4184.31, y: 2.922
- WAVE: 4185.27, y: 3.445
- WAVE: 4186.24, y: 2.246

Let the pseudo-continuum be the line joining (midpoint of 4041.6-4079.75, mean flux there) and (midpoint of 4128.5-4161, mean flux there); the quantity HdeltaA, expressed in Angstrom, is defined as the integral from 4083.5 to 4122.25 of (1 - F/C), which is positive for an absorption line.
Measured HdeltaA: -0.83 Angstrom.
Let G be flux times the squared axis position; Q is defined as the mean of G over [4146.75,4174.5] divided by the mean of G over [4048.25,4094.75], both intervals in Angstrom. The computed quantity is 1.03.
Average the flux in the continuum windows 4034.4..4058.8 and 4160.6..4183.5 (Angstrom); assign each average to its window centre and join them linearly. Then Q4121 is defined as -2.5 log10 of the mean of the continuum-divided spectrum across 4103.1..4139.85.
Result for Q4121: 0.03 mag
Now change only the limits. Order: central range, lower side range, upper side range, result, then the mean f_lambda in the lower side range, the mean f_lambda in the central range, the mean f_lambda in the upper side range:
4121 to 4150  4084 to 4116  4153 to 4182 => 0.017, 2.54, 2.52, 2.57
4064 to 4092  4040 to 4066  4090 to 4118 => -0.024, 2.58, 2.6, 2.52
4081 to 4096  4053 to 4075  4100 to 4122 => -0.086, 2.56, 2.75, 2.52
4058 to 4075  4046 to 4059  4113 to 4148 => 0.061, 2.66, 2.49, 2.54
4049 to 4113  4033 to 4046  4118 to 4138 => 0.013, 2.7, 2.56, 2.48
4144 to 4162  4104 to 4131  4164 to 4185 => 0.011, 2.58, 2.56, 2.59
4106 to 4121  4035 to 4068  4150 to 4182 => -0.030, 2.59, 2.65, 2.56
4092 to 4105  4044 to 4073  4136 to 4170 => 0.082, 2.56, 2.37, 2.56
